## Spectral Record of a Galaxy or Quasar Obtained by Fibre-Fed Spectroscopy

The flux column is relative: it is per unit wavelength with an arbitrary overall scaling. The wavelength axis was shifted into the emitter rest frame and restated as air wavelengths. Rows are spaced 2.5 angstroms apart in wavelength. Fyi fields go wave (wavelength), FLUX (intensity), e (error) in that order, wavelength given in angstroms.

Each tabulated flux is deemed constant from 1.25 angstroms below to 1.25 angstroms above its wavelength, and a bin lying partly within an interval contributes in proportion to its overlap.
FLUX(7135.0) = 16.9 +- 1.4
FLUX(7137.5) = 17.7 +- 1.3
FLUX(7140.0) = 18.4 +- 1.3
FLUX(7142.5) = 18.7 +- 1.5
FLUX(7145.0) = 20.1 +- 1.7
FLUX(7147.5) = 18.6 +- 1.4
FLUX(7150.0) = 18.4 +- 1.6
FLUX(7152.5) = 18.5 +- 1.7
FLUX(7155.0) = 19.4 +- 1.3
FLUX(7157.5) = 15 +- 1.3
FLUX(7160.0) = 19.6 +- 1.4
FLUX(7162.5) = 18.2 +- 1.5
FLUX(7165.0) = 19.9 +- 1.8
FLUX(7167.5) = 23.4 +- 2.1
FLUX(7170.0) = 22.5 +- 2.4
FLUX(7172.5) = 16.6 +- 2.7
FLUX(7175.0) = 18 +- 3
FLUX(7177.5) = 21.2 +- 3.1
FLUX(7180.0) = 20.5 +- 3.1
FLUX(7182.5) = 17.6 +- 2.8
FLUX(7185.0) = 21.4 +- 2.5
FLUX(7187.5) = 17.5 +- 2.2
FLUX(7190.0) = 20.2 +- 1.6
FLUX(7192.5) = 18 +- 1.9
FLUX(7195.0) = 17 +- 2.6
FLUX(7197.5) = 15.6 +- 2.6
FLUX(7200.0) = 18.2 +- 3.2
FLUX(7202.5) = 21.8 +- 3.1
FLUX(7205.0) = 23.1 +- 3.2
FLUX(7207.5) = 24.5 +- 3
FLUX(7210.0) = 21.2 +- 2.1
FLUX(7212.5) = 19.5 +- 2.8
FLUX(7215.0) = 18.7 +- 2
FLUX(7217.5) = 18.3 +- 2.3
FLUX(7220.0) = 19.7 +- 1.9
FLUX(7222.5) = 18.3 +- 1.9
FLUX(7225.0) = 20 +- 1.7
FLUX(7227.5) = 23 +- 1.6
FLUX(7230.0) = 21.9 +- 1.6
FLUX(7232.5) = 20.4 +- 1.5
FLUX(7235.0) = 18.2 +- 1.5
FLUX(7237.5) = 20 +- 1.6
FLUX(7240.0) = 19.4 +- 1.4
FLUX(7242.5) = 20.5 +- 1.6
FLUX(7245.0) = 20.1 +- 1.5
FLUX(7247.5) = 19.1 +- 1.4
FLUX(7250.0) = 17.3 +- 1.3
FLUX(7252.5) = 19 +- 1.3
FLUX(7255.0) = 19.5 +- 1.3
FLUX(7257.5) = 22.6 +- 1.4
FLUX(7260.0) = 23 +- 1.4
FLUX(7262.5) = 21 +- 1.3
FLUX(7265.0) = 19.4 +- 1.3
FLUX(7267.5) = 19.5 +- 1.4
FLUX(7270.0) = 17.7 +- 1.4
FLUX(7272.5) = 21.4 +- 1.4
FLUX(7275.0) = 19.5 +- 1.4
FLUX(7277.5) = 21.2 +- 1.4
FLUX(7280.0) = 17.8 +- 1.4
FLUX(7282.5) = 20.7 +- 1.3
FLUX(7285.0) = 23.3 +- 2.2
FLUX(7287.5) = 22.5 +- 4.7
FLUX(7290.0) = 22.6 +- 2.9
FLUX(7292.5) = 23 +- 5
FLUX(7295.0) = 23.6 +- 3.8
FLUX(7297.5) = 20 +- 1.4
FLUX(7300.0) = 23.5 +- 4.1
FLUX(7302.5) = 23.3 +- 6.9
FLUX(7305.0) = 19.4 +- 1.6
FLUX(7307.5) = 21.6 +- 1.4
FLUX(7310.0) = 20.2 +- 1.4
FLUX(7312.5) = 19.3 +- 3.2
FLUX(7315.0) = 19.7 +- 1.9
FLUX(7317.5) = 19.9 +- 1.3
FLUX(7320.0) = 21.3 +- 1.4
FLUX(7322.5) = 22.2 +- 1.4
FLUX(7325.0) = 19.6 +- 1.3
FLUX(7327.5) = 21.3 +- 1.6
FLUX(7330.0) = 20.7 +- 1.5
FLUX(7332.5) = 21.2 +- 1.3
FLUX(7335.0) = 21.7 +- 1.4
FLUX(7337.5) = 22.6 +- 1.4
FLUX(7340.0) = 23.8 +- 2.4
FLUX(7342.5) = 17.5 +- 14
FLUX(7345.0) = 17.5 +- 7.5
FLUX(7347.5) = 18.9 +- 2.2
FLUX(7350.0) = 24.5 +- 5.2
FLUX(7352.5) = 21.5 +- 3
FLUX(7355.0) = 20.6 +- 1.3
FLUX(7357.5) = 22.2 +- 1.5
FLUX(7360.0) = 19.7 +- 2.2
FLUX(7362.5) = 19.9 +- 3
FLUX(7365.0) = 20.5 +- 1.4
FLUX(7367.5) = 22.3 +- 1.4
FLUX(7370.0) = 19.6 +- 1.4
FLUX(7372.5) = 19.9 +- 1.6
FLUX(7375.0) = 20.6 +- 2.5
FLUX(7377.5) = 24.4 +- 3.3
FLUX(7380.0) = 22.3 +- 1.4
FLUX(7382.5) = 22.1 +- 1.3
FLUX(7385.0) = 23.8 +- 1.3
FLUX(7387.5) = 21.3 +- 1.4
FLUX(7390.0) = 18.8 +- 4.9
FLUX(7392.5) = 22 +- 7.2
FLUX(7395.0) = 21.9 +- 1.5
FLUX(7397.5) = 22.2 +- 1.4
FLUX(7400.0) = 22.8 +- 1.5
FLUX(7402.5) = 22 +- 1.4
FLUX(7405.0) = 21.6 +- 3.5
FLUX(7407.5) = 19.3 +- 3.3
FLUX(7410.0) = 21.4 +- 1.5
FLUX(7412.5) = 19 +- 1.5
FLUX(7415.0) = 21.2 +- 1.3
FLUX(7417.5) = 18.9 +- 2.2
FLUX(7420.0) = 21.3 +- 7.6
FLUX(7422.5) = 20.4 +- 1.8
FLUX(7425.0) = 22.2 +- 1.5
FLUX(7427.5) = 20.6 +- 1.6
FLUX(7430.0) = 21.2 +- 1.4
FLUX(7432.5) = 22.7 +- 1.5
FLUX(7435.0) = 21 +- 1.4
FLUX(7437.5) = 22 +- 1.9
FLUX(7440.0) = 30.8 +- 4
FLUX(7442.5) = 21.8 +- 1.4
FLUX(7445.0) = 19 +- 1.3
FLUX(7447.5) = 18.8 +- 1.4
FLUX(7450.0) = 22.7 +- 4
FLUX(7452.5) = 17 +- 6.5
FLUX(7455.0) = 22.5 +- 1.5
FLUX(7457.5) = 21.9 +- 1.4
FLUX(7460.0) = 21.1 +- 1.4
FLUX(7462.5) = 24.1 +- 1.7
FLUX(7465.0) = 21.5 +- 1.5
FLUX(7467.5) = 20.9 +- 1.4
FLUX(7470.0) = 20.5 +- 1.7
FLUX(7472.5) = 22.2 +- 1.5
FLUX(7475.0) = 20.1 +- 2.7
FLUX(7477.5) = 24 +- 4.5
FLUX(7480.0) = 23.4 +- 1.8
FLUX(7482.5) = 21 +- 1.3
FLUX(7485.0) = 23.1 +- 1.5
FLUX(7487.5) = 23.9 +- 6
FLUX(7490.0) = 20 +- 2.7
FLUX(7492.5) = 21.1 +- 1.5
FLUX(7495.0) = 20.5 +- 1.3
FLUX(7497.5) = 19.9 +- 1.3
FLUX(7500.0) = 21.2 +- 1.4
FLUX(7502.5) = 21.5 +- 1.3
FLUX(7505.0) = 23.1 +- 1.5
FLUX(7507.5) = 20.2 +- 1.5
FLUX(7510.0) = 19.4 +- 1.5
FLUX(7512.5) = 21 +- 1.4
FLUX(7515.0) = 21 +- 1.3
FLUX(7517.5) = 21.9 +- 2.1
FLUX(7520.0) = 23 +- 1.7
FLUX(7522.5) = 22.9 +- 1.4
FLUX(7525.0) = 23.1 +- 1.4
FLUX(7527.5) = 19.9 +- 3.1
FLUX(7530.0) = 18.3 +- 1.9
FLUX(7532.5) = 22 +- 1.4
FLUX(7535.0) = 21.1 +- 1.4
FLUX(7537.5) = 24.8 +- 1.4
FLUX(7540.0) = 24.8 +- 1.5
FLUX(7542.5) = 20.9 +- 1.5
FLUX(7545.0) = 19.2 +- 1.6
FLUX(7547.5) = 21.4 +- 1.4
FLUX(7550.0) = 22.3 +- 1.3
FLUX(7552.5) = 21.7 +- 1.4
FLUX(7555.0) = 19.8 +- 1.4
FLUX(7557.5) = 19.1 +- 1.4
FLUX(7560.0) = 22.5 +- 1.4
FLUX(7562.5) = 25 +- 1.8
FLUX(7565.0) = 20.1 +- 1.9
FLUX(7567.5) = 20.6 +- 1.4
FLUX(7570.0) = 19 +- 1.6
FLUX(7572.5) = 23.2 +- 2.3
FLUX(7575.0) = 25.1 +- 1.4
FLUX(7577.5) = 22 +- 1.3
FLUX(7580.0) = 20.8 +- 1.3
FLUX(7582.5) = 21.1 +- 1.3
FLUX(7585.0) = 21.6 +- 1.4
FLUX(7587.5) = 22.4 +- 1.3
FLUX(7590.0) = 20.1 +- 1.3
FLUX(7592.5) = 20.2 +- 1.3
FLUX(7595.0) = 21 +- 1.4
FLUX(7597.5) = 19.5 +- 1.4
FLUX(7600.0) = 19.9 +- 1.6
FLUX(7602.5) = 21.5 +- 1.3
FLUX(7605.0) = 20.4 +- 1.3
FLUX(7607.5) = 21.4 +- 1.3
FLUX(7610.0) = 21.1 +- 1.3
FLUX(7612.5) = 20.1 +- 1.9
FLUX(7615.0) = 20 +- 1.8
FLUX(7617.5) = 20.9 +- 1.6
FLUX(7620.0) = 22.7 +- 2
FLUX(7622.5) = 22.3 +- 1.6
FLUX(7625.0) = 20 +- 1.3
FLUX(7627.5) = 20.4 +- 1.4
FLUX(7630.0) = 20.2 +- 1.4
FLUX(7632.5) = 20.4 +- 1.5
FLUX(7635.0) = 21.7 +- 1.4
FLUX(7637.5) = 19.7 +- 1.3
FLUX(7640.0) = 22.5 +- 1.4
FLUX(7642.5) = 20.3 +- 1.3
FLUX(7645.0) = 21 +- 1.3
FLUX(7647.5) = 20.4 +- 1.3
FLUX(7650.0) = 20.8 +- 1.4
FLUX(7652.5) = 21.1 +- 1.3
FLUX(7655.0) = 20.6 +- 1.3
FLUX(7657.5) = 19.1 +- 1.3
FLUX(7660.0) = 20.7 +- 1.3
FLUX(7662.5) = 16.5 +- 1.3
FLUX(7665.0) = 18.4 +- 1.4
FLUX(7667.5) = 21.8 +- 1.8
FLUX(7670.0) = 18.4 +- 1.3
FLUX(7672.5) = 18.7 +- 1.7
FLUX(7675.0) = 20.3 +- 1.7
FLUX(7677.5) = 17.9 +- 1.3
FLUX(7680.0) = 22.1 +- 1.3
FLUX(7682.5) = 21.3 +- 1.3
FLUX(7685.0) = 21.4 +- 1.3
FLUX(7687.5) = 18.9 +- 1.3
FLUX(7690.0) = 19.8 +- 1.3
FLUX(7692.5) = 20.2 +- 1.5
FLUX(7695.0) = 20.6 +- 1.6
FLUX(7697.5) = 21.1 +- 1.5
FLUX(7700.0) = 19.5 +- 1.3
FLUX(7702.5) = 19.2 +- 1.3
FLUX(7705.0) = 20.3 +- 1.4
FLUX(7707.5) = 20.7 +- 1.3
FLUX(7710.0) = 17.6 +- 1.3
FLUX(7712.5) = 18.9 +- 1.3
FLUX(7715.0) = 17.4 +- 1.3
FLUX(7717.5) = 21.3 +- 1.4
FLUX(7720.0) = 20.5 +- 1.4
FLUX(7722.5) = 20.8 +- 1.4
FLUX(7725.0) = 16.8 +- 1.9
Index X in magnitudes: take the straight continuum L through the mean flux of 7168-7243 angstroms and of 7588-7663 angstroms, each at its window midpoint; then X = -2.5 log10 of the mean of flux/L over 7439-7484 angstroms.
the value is -0.08 mag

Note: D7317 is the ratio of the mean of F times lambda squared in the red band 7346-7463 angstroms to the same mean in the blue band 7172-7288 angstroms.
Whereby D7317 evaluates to 1.13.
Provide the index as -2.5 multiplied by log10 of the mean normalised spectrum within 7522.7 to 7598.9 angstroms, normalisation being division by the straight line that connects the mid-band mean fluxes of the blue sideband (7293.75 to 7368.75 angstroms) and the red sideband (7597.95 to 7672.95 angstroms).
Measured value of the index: -0.04 mag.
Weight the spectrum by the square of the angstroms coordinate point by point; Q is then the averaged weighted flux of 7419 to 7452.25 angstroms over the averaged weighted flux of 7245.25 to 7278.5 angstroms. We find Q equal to 1.1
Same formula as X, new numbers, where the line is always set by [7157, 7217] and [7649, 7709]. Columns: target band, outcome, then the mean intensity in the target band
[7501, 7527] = -0.10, 21.7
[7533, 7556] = -0.10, 21.8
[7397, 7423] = -0.06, 20.9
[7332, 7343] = -0.10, 21.6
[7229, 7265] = -0.03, 20.1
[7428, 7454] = -0.10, 21.7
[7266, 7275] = 0.01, 19.5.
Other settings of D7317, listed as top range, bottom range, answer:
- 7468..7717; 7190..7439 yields 1.08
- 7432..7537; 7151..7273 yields 1.18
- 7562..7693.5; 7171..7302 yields 1.14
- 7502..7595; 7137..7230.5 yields 1.22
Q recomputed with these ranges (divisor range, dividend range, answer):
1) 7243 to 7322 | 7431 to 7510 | 1.10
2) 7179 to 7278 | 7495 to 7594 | 1.18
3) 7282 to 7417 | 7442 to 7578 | 1.06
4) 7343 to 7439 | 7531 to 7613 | 1.06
